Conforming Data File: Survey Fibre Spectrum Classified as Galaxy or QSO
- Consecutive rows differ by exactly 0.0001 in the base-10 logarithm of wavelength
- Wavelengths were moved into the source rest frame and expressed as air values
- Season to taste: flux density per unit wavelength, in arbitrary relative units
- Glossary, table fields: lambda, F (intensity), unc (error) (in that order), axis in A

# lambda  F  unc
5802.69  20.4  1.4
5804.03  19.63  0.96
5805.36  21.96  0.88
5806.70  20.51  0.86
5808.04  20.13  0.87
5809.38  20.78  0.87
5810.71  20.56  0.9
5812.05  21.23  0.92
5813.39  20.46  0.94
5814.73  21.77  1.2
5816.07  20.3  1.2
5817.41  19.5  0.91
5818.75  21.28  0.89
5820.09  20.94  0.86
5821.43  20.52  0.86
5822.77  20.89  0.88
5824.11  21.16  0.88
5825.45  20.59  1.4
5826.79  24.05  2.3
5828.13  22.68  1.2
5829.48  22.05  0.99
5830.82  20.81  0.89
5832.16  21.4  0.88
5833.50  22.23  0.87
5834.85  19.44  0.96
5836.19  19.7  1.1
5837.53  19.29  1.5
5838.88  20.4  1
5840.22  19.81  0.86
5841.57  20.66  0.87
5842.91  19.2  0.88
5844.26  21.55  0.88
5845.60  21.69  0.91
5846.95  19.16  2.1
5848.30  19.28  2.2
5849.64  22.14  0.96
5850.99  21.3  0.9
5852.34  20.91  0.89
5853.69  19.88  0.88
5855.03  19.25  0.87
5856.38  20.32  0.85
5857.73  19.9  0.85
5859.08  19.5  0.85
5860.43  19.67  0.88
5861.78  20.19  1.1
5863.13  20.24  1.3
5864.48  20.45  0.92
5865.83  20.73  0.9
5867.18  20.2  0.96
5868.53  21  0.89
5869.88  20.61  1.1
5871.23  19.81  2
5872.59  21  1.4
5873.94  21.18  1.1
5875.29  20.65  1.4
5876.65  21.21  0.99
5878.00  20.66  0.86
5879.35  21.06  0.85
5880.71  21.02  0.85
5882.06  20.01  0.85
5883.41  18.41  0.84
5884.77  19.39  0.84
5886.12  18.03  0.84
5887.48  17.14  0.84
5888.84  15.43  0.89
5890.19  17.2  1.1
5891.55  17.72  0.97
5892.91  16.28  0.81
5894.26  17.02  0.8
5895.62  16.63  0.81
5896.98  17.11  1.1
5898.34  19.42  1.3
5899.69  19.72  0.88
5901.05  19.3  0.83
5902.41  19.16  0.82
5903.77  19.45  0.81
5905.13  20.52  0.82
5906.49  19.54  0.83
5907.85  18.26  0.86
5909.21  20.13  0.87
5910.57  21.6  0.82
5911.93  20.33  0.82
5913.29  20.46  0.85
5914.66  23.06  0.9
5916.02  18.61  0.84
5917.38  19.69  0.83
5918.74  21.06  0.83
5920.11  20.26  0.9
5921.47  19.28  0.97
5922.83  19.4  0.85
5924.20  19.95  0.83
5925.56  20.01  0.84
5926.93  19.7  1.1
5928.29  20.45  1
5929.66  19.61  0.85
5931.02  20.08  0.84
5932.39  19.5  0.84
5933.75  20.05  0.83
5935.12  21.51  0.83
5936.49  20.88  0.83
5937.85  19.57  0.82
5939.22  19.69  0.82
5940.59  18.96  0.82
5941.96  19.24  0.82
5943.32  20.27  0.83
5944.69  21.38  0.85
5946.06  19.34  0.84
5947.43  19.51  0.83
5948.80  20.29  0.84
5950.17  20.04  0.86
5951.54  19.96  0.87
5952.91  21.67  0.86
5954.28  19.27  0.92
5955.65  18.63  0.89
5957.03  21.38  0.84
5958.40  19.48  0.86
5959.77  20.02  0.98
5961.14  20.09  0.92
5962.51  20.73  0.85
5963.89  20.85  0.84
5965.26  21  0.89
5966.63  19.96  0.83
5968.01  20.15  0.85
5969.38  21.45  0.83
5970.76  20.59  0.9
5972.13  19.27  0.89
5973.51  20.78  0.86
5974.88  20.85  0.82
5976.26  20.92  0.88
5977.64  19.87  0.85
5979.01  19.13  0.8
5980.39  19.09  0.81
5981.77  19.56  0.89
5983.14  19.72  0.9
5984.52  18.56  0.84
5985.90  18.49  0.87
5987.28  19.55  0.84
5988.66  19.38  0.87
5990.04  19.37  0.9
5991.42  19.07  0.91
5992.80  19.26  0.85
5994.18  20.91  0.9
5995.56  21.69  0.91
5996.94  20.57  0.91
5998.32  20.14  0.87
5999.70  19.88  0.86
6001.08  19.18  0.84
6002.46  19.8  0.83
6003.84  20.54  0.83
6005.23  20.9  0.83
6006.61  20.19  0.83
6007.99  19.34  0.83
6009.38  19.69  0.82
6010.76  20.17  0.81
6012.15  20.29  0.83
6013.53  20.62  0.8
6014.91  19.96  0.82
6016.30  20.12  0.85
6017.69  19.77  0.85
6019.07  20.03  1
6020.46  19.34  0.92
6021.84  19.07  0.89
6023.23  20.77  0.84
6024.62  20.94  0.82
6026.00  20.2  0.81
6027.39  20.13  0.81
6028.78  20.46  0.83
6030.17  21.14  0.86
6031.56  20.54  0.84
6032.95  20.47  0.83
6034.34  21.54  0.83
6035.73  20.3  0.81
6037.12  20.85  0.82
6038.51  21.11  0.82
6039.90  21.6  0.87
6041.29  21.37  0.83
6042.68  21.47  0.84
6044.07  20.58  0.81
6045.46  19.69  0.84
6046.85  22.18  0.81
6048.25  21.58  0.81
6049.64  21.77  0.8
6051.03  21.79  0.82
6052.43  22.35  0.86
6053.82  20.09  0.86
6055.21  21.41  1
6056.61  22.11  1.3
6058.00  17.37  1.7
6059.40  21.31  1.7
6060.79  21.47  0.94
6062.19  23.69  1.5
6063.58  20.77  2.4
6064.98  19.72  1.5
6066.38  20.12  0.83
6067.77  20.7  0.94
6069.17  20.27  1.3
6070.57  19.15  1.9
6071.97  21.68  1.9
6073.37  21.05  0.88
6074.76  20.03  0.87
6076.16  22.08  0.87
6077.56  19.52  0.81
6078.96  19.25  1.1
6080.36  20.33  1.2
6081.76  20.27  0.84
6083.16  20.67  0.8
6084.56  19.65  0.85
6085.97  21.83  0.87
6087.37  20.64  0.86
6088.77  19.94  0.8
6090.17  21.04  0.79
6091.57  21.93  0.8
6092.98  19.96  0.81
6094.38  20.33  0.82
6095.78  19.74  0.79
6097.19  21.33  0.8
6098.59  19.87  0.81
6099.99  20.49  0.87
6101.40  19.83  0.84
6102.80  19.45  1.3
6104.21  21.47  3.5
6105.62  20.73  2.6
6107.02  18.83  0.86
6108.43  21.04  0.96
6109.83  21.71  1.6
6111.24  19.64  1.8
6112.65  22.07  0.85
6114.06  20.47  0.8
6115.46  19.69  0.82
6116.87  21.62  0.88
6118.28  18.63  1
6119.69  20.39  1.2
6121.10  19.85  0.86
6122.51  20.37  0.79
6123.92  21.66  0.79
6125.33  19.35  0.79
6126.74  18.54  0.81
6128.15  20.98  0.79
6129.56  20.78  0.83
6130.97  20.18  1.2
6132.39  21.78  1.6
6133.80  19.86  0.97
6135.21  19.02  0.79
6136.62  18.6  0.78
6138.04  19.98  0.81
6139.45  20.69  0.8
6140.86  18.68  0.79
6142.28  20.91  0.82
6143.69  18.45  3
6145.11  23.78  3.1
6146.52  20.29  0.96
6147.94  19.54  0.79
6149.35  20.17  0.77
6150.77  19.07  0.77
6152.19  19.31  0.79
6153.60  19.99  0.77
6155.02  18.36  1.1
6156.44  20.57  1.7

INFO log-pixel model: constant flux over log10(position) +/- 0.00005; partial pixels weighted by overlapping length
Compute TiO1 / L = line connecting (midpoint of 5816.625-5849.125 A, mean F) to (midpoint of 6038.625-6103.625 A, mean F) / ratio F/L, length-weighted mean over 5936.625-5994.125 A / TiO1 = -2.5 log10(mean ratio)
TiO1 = 0.044 mag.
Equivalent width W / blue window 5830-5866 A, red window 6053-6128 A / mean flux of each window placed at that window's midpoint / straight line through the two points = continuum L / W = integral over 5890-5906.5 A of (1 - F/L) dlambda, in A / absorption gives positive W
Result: 1.6 A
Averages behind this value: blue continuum 20.3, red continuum 20.5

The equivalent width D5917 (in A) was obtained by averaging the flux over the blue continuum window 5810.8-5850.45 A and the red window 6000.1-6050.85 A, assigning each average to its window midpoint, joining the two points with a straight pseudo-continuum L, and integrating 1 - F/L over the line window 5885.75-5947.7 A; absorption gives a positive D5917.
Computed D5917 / 3.9 A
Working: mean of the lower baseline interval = 20.8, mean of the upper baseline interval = 20.5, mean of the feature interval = 19.4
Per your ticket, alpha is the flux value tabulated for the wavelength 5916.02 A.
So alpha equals 18.61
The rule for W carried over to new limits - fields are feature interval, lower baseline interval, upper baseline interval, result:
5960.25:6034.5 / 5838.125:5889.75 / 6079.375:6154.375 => 0.29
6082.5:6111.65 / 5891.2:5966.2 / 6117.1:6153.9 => -0.71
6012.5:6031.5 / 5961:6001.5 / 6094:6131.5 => -0.10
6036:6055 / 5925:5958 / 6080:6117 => -0.83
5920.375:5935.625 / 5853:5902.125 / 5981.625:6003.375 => -0.33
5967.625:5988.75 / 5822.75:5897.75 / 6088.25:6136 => 0.33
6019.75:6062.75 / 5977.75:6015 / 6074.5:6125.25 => -1.77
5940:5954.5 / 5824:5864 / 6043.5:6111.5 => 0.43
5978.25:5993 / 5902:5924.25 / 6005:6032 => 0.68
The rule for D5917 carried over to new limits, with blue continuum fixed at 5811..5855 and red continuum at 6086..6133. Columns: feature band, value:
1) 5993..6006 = 0.1 A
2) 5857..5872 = 0.4 A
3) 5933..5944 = 0.3 A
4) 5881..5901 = 2.7 A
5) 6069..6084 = 0.1 A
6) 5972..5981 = 0.3 A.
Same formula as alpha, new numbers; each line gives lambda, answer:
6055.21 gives 21.41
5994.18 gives 20.91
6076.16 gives 22.08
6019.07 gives 20.03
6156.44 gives 20.57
